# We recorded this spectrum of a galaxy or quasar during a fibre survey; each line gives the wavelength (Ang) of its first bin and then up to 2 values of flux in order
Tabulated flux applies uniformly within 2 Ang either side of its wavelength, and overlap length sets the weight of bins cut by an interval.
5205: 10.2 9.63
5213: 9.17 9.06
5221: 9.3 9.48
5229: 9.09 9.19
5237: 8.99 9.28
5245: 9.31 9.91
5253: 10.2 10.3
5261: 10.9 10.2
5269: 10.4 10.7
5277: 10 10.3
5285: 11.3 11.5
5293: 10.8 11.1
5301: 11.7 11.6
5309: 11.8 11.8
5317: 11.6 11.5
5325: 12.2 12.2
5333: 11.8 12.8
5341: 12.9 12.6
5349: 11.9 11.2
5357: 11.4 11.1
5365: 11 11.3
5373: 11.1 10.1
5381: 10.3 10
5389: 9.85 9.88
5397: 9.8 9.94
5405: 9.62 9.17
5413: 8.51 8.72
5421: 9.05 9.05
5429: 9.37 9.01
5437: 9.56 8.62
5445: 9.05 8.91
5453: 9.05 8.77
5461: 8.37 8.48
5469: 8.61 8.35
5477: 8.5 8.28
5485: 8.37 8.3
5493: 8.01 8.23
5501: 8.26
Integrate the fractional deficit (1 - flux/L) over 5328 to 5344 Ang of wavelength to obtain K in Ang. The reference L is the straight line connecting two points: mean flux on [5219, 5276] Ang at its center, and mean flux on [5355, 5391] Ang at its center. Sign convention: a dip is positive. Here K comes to -3.1 Ang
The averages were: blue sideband 9.81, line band 12.5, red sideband 10.7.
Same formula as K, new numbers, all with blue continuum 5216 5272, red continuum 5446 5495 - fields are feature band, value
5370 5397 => -3.7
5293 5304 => -2.2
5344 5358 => -4.0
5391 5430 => -2.1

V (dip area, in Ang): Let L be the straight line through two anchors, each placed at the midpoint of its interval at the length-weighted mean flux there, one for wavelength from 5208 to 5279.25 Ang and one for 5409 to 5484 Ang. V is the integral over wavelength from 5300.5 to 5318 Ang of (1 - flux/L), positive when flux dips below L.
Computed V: -4.2 Ang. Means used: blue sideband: 9.73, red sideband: 8.8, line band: 11.7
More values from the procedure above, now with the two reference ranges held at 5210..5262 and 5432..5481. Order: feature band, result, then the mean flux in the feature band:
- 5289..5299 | -1.9 Ang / 11.1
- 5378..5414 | -3.0 Ang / 9.72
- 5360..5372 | -2.7 Ang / 11.1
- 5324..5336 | -3.8 Ang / 12.1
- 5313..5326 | -3.5 Ang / 11.7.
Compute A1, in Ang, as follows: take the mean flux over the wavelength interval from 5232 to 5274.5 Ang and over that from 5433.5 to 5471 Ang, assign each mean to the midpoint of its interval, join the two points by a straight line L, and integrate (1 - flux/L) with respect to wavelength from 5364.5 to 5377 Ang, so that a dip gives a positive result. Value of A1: -2.3 Ang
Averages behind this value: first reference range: 9.95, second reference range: 8.83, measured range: 11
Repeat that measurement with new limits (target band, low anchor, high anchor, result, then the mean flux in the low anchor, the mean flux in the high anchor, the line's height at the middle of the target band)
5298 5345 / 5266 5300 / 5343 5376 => -3.82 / 10.8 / 11.4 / 11.1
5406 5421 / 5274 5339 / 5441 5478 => 1.00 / 11.5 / 8.68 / 9.52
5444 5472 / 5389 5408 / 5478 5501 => 0.19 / 9.78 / 8.25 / 8.78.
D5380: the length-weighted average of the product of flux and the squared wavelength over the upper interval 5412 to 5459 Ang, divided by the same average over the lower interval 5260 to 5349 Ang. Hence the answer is 0.82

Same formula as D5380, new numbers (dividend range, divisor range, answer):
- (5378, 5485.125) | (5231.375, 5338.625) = 0.88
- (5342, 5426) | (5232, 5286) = 1.07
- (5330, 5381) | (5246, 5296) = 1.13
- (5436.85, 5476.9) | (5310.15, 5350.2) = 0.75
